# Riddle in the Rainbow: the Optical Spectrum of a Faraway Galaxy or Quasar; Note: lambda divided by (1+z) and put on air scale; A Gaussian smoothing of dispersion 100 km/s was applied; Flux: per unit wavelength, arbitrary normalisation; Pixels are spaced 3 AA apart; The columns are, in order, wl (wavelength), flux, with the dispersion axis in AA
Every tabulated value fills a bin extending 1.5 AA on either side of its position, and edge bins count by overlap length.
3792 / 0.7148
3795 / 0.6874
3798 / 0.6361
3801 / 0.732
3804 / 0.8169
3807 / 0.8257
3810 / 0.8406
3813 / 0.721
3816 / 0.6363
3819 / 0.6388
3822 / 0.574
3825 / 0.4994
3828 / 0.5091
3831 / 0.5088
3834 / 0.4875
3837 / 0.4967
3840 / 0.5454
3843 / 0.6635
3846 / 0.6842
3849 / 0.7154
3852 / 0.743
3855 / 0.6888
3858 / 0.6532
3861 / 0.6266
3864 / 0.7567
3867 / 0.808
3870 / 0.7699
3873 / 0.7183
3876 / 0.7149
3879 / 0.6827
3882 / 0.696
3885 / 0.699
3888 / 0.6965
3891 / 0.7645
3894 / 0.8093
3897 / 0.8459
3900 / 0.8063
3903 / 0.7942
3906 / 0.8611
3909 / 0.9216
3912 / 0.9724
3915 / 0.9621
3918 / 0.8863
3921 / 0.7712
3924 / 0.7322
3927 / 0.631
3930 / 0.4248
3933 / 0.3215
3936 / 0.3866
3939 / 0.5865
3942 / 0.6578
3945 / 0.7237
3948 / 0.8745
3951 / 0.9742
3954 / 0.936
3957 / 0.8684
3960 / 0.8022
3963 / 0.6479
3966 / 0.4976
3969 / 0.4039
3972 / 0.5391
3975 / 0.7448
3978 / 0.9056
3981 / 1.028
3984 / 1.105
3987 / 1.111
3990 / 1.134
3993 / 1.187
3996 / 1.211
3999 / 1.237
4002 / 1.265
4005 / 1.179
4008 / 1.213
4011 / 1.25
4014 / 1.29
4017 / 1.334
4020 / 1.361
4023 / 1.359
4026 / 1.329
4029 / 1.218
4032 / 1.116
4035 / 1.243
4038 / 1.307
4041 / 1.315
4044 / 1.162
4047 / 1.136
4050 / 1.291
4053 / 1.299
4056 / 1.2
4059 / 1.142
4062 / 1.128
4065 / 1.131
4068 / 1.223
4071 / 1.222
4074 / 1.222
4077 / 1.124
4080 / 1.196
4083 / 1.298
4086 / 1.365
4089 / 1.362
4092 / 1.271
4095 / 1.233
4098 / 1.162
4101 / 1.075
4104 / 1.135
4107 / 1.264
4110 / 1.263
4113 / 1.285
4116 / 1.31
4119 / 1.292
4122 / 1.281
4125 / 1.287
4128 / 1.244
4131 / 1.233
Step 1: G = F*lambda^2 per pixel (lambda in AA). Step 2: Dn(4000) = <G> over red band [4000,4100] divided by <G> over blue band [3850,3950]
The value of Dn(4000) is 1.84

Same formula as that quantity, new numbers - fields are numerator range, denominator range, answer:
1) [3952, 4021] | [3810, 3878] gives 1.68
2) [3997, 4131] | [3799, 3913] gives 1.95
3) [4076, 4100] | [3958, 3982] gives 1.91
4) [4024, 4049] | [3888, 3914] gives 1.57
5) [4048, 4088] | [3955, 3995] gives 1.50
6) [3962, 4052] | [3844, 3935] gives 1.60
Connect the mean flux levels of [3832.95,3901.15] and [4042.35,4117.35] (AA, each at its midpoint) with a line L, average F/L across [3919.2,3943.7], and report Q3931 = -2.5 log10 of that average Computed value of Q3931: 0.44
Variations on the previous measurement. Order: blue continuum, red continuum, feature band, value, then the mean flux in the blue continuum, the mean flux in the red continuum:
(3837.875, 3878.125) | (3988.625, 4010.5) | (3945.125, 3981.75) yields 0.37 mag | 0.696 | 1.21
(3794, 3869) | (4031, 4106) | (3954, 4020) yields 0.03 mag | 0.66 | 1.22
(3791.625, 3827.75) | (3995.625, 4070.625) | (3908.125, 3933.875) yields 0.28 mag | 0.687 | 1.24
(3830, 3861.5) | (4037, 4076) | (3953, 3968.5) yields 0.29 mag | 0.621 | 1.21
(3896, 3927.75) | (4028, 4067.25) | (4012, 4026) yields -0.18 mag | 0.84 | 1.21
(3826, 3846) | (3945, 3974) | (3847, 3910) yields -0.23 mag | 0.545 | 0.727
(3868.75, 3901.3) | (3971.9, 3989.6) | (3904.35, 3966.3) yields 0.15 mag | 0.745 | 0.949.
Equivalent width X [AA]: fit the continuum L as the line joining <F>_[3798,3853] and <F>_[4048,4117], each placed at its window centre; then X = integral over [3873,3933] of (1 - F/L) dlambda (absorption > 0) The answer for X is 4.3 AA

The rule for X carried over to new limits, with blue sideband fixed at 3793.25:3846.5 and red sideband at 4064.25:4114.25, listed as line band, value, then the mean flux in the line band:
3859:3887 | 1.4 AA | 0.718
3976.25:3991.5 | -0.8 AA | 1.05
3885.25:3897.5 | 0.5 AA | 0.765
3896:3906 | -0.1 AA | 0.821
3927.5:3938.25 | 5.7 AA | 0.416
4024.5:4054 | -3.3 AA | 1.24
